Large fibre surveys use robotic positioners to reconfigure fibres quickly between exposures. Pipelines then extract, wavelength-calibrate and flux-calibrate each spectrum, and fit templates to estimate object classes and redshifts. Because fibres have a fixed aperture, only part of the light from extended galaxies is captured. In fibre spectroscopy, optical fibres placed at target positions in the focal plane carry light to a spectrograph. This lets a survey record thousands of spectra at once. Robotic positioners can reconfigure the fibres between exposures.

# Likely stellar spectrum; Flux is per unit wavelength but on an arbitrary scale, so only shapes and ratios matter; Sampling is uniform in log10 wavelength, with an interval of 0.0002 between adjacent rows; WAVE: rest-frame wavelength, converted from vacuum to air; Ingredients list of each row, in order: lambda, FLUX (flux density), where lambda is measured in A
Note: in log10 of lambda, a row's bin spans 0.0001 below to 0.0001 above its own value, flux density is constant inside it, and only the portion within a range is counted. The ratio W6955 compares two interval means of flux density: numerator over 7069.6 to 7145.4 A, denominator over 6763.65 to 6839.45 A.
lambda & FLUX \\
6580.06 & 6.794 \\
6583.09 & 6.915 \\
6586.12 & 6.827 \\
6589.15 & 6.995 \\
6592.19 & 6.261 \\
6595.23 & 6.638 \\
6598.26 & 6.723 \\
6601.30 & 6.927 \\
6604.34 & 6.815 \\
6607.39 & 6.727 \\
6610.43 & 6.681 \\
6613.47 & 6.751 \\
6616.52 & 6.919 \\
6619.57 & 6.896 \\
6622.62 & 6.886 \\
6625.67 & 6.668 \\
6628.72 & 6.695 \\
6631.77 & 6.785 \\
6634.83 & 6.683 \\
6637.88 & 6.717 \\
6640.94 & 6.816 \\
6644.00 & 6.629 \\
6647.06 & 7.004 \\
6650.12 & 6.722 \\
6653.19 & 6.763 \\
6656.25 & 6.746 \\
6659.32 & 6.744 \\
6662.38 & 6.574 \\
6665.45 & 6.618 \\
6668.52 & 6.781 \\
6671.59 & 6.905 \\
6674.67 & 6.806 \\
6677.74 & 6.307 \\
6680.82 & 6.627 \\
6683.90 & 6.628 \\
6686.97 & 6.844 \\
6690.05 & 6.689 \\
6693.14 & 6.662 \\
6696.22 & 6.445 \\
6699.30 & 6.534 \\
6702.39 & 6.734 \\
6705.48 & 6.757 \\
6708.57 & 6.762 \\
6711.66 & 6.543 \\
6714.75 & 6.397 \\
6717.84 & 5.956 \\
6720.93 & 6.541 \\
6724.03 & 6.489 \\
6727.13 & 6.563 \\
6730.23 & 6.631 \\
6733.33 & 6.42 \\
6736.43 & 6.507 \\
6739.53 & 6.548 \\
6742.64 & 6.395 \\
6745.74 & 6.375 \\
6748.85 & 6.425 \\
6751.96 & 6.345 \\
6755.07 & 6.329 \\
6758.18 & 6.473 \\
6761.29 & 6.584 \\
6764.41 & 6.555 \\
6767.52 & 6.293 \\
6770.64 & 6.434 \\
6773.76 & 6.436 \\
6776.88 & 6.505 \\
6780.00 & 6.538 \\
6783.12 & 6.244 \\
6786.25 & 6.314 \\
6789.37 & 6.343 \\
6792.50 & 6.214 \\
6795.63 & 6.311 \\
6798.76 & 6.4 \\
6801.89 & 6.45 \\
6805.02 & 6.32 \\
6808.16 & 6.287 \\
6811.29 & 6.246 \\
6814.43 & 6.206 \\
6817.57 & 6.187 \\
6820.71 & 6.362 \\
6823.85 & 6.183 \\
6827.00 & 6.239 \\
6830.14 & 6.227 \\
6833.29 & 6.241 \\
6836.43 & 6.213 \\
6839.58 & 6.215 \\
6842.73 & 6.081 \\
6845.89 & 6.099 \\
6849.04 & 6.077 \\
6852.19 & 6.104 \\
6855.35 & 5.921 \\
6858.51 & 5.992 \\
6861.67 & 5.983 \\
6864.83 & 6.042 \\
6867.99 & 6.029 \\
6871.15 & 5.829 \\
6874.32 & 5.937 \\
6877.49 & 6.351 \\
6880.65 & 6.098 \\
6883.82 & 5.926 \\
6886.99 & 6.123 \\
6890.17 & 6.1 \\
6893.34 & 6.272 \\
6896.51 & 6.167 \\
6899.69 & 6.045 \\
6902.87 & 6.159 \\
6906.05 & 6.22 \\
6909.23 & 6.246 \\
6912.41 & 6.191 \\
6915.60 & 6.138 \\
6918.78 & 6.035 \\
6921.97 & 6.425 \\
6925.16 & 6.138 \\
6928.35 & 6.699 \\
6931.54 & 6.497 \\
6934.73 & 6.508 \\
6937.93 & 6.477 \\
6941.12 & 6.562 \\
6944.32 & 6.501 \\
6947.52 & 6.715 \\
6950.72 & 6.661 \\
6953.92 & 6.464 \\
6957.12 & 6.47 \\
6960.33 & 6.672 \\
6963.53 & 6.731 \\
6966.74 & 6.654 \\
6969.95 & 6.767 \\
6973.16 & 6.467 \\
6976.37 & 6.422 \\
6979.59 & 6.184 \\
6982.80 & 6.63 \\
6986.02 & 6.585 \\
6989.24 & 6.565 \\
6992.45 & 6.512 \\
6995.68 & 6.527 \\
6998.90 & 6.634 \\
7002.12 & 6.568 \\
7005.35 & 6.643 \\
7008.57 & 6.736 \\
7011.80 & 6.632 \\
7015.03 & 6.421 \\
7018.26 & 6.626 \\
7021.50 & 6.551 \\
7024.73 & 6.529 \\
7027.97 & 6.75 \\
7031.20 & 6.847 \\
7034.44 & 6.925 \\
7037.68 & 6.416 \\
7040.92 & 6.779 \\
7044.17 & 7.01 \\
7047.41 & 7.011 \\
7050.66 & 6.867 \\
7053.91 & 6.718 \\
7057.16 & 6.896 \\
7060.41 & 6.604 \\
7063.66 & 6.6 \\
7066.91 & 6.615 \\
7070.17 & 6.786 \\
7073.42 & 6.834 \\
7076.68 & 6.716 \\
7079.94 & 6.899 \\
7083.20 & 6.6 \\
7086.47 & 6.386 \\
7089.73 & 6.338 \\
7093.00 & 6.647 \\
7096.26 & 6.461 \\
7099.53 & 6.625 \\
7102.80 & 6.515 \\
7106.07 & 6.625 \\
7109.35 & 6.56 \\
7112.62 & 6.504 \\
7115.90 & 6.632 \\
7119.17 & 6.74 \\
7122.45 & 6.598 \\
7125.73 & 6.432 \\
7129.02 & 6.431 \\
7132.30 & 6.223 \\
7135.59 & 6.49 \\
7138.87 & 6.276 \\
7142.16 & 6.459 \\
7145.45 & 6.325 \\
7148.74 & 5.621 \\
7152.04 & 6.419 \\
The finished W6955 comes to 1.04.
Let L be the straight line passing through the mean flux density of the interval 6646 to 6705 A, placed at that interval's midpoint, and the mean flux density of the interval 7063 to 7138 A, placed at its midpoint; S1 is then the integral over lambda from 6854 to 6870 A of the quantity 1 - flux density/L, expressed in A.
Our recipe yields 1.6 A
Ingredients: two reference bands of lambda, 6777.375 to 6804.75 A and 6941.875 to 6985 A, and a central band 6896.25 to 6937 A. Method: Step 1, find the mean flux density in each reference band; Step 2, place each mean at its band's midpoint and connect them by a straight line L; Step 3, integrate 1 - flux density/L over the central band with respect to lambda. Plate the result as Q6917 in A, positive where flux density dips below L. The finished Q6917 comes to 1.5 A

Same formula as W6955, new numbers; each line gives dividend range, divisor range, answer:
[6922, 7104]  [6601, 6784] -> 1.00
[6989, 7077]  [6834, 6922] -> 1.10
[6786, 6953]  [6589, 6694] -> 0.93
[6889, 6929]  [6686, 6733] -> 0.95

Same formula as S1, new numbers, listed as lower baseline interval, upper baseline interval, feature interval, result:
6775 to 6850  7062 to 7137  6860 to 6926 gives 2.5 A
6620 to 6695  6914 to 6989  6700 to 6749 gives 1.2 A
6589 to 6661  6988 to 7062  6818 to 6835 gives 1.2 A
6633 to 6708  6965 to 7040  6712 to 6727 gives 0.7 A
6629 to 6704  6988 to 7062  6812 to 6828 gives 1.1 A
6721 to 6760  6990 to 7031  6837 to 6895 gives 4.1 A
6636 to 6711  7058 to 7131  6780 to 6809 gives 1.5 A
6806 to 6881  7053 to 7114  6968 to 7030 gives -1.1 A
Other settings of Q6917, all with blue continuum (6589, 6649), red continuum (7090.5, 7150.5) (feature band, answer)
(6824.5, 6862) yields 2.8 A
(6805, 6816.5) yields 0.7 A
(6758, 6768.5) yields 0.3 A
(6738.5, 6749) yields 0.4 A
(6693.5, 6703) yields 0.2 A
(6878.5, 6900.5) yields 1.6 A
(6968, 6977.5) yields 0.0 A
